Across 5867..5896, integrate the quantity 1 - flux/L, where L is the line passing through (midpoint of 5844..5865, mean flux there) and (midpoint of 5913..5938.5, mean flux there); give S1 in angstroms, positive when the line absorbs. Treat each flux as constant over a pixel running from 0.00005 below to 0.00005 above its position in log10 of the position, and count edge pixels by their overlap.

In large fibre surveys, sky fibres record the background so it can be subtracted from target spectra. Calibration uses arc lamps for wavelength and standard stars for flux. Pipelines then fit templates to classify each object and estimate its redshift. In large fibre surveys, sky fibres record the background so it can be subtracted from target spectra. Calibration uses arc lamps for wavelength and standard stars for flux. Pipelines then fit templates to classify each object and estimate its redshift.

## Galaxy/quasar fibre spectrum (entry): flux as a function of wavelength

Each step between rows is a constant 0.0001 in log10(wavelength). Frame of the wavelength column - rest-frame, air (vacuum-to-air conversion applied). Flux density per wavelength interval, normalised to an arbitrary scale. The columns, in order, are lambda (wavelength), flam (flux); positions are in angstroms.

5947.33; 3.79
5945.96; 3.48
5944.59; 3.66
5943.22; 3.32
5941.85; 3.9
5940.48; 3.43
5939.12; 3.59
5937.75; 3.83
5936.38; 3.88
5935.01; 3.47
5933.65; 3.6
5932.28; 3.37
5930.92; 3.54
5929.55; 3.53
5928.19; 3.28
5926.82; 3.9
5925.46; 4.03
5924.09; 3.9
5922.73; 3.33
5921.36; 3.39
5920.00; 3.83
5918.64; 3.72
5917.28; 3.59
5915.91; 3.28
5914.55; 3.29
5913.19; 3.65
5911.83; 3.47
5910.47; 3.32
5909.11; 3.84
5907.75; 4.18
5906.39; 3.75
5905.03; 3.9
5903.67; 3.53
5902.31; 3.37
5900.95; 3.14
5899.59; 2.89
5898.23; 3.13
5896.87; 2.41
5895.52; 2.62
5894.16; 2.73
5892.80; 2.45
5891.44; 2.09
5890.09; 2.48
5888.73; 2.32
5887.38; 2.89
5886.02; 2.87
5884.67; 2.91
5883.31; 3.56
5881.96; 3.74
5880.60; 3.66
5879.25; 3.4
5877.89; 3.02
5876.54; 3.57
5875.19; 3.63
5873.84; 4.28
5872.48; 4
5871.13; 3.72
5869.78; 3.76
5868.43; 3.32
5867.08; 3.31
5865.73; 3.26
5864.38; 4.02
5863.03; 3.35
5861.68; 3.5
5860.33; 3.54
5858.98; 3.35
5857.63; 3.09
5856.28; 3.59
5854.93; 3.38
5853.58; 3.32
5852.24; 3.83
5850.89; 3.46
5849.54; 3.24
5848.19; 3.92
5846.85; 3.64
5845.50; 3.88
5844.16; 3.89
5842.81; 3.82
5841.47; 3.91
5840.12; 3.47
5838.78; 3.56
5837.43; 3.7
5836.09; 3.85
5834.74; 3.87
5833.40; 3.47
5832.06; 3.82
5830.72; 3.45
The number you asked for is 3.02 angstroms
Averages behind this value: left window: 3.55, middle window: 3.2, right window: 3.6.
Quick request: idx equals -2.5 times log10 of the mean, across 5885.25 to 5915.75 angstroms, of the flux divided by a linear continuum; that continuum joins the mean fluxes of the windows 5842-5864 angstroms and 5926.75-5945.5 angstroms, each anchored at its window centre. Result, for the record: 0.15 mag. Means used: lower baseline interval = 3.56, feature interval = 3.11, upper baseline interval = 3.58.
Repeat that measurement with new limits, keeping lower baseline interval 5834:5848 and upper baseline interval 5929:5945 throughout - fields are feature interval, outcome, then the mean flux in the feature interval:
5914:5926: 0.01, 3.59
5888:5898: 0.43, 2.48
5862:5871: 0.06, 3.52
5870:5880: 0.01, 3.67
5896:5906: 0.14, 3.2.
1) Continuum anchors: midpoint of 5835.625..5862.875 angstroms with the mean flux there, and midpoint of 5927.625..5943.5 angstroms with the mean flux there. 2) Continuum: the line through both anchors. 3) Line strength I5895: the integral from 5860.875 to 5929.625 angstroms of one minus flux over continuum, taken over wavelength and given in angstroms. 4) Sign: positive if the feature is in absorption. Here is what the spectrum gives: 4.0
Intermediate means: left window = 3.59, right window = 3.57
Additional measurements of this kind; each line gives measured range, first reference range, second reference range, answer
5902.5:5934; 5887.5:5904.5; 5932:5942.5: -3.74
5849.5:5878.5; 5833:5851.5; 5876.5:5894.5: -1.88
